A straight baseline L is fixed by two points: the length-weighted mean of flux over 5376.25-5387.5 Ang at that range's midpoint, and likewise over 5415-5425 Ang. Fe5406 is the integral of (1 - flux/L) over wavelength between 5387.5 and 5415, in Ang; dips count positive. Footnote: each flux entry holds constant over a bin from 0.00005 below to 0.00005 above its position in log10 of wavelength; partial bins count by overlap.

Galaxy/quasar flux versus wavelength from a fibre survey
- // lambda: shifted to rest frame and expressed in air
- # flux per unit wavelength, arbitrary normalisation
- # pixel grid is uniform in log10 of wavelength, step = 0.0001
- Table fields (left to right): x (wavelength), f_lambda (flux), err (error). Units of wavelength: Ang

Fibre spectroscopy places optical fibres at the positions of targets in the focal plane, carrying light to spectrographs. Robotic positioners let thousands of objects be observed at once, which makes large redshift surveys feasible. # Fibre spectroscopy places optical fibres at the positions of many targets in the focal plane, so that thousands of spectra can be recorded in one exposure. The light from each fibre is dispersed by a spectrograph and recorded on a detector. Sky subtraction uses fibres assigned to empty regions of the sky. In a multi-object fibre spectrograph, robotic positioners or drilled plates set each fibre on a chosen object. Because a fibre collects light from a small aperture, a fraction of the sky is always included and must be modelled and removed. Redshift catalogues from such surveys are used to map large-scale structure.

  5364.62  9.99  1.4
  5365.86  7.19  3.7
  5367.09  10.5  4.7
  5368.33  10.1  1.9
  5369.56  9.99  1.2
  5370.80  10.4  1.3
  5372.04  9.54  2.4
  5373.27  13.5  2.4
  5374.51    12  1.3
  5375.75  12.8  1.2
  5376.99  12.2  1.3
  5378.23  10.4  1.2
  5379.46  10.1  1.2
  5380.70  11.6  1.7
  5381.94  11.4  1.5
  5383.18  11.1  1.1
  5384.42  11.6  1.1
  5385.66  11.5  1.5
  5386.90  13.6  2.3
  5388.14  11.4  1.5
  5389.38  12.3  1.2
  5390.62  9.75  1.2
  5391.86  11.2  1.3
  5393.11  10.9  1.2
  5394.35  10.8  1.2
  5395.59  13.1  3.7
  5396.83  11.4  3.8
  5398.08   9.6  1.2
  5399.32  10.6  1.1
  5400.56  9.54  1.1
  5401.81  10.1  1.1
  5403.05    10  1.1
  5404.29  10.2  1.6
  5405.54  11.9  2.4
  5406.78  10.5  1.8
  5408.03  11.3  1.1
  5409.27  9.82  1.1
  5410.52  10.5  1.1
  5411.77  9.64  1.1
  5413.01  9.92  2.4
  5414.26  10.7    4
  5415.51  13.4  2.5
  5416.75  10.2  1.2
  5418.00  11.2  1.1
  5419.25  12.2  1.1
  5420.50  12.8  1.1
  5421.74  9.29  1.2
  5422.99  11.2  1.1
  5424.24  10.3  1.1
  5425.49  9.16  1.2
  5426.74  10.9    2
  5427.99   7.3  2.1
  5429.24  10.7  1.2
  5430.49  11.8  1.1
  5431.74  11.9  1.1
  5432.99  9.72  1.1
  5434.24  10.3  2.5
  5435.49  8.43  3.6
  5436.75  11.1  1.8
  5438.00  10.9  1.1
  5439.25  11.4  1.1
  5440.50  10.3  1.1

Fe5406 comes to 1.7 Ang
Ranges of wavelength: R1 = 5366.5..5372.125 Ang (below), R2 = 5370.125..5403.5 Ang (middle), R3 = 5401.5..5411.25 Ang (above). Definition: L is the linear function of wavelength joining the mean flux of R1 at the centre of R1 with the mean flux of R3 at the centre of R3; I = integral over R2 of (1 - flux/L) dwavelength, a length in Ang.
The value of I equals -2.8 Ang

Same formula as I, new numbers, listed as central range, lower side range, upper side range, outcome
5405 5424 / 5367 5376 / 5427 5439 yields -0.8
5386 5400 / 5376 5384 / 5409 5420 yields -0.3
